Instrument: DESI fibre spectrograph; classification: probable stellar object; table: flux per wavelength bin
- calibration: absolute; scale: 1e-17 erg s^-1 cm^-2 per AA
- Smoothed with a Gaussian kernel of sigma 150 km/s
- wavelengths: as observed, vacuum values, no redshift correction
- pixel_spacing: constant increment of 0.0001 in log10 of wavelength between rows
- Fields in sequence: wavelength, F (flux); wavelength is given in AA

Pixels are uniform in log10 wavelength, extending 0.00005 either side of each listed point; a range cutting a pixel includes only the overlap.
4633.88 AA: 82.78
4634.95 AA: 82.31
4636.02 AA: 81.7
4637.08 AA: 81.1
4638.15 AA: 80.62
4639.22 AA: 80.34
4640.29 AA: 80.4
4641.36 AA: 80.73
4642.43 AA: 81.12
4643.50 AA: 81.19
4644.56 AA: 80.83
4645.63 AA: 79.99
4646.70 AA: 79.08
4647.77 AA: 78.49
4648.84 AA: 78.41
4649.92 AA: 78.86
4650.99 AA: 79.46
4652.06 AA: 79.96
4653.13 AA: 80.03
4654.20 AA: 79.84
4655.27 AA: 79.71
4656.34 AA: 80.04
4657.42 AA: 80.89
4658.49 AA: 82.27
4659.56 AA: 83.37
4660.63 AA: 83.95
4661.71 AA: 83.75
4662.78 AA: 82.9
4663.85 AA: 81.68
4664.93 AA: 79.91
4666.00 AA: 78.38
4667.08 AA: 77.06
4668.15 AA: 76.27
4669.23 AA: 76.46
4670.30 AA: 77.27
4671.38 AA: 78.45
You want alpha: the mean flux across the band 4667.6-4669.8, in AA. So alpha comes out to 76.6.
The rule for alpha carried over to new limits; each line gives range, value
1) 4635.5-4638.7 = 81.2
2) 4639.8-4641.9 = 80.5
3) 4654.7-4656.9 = 79.7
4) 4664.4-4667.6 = 78.4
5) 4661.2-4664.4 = 82.8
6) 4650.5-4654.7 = 79.9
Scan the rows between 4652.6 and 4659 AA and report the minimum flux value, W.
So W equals 79.71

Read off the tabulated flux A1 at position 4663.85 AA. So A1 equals 81.68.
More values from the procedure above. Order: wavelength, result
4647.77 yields 78.49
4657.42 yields 80.89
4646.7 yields 79.08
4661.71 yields 83.75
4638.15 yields 80.62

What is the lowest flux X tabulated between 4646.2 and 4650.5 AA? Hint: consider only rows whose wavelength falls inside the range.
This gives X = 78.41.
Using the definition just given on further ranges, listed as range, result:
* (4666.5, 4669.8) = 76.27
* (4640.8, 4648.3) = 78.49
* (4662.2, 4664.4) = 81.68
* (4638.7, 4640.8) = 80.34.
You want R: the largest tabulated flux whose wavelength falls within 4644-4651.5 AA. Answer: 80.83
